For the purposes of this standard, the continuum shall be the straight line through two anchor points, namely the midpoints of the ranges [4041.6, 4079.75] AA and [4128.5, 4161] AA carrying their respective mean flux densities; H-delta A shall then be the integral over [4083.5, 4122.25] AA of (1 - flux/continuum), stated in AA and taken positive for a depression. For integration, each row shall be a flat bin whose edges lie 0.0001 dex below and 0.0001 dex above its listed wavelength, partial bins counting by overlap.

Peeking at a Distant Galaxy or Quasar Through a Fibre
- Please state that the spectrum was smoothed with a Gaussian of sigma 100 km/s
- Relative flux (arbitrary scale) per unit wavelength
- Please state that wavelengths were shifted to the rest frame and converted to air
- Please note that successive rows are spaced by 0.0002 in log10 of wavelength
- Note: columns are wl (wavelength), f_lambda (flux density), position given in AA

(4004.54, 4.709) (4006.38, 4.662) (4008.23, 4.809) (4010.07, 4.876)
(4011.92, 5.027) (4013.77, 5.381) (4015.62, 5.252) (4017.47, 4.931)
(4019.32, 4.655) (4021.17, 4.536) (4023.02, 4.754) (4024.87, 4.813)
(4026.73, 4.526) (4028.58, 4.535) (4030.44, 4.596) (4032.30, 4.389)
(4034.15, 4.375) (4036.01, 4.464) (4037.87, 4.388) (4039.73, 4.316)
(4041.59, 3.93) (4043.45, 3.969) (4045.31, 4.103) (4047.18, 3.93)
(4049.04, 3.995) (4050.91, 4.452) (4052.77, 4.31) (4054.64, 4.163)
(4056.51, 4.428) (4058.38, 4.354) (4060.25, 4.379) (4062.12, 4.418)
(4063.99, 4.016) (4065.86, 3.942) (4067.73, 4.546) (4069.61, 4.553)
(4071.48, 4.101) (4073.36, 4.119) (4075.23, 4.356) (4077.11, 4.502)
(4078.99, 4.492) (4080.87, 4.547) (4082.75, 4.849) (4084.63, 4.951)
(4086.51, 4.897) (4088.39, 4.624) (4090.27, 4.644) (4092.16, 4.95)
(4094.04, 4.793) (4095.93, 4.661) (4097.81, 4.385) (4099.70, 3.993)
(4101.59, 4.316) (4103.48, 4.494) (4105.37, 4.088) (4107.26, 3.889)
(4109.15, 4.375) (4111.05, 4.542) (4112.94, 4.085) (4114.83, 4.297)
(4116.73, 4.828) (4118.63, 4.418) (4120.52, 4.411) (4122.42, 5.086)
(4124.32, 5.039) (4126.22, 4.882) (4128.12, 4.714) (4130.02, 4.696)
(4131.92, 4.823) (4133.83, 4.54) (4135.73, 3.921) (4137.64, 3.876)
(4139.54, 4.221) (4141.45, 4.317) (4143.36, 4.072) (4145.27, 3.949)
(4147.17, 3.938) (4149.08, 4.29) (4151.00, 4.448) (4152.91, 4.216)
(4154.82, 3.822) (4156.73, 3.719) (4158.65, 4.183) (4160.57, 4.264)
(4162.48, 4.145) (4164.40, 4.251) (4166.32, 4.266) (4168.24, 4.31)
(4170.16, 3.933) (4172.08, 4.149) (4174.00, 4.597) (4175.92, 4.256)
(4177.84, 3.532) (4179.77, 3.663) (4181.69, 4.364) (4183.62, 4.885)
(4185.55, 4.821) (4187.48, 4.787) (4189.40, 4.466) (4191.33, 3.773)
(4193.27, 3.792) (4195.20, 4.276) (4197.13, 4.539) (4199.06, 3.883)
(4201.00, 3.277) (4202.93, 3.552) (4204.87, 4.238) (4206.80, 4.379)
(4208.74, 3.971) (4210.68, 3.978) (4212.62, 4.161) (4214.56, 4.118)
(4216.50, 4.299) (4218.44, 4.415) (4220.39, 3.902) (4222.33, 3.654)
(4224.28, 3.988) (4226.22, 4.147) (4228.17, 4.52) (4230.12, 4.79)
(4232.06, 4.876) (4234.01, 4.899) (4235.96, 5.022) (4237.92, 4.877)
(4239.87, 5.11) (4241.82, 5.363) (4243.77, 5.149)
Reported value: -2.5 AA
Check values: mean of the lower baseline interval 4.25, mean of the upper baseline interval 4.2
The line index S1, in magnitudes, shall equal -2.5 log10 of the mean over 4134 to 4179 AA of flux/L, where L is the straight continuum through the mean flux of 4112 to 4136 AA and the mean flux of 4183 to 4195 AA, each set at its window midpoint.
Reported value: 0.10 mag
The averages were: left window 4.62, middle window 4.12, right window 4.4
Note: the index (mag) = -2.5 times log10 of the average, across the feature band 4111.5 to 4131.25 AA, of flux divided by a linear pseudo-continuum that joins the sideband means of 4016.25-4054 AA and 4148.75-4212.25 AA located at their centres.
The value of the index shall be -0.10 mag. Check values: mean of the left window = 4.4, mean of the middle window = 4.65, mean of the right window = 4.15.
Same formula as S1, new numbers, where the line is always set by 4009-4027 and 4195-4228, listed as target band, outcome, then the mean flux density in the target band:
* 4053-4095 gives 0.04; 4.48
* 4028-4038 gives 0.09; 4.46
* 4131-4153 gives 0.03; 4.22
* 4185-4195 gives -0.04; 4.3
